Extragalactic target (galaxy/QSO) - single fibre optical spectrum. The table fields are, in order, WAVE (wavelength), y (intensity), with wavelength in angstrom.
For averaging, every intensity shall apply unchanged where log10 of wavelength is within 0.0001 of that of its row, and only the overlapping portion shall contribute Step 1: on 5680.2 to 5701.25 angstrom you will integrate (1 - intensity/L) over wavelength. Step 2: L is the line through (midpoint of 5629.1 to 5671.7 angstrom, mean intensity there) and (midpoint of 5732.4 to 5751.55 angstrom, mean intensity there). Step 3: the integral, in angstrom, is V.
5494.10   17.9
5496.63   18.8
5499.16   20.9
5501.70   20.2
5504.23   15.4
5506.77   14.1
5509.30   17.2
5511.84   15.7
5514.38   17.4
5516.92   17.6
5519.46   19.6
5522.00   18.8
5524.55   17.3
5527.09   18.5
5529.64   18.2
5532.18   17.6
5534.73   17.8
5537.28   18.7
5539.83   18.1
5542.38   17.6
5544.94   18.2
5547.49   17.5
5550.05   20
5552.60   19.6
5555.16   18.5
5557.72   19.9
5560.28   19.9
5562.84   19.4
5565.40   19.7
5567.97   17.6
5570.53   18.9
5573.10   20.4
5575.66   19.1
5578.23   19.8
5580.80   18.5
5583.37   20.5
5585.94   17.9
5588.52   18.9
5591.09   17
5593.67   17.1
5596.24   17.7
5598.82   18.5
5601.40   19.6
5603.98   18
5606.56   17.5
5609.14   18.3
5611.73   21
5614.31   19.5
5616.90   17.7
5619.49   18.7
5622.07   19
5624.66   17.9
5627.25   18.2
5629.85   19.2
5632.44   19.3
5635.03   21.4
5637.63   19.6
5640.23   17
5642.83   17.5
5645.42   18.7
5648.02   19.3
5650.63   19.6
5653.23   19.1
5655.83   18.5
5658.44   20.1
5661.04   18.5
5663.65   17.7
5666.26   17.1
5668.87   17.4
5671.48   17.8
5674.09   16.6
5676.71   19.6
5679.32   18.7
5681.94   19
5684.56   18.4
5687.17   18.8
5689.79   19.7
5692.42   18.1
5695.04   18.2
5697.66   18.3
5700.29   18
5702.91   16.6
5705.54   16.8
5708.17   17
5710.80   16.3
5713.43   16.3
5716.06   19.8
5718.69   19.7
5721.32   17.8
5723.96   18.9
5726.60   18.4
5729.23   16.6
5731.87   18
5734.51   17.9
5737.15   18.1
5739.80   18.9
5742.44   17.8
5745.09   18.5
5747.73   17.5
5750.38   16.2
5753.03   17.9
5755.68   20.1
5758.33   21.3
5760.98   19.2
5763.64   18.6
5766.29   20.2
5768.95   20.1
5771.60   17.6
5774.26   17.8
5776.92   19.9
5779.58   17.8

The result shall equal -0.3 angstrom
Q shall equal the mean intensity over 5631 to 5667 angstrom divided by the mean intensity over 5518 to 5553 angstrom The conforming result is 1.0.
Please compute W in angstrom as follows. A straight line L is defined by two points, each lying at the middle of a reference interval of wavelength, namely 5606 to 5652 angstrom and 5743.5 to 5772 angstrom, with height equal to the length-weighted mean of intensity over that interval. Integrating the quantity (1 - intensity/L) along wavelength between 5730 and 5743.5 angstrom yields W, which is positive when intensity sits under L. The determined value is 0.6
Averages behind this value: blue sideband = 18.9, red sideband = 18.9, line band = 18.1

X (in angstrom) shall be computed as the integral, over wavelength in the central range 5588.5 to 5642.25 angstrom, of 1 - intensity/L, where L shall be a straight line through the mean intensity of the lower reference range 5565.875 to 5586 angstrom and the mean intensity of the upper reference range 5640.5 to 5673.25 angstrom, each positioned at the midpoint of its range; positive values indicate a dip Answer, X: 0.5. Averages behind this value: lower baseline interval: 19.2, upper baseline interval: 18.4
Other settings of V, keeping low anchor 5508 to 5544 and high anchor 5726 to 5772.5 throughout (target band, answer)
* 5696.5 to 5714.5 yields 1.3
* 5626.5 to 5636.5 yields -0.8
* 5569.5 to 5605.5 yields -1.3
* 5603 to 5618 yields -0.5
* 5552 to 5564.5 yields -1.0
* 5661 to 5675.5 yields 0.7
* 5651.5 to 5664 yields -0.4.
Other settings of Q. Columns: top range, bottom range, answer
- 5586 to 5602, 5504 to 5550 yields 1.02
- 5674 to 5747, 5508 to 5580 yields 0.98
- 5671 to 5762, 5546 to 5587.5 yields 0.95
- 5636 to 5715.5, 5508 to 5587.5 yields 0.98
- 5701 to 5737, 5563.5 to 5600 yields 0.95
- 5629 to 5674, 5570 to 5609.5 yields 1.00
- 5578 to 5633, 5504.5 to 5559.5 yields 1.03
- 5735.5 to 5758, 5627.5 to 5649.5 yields 0.96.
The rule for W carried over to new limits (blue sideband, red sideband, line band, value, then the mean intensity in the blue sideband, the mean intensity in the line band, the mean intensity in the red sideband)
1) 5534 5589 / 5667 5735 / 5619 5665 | -1.1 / 18.9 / 18.9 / 18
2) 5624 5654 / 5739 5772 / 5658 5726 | 2.7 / 18.9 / 18.1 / 18.8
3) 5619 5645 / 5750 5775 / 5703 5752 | 3.1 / 18.8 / 17.8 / 19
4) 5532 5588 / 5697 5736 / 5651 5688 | -0.6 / 18.9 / 18.4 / 17.8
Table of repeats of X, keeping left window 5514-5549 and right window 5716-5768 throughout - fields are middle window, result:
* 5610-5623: -0.62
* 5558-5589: -1.81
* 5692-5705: 0.49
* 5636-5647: 0.01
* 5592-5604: 0.05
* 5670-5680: 0.15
